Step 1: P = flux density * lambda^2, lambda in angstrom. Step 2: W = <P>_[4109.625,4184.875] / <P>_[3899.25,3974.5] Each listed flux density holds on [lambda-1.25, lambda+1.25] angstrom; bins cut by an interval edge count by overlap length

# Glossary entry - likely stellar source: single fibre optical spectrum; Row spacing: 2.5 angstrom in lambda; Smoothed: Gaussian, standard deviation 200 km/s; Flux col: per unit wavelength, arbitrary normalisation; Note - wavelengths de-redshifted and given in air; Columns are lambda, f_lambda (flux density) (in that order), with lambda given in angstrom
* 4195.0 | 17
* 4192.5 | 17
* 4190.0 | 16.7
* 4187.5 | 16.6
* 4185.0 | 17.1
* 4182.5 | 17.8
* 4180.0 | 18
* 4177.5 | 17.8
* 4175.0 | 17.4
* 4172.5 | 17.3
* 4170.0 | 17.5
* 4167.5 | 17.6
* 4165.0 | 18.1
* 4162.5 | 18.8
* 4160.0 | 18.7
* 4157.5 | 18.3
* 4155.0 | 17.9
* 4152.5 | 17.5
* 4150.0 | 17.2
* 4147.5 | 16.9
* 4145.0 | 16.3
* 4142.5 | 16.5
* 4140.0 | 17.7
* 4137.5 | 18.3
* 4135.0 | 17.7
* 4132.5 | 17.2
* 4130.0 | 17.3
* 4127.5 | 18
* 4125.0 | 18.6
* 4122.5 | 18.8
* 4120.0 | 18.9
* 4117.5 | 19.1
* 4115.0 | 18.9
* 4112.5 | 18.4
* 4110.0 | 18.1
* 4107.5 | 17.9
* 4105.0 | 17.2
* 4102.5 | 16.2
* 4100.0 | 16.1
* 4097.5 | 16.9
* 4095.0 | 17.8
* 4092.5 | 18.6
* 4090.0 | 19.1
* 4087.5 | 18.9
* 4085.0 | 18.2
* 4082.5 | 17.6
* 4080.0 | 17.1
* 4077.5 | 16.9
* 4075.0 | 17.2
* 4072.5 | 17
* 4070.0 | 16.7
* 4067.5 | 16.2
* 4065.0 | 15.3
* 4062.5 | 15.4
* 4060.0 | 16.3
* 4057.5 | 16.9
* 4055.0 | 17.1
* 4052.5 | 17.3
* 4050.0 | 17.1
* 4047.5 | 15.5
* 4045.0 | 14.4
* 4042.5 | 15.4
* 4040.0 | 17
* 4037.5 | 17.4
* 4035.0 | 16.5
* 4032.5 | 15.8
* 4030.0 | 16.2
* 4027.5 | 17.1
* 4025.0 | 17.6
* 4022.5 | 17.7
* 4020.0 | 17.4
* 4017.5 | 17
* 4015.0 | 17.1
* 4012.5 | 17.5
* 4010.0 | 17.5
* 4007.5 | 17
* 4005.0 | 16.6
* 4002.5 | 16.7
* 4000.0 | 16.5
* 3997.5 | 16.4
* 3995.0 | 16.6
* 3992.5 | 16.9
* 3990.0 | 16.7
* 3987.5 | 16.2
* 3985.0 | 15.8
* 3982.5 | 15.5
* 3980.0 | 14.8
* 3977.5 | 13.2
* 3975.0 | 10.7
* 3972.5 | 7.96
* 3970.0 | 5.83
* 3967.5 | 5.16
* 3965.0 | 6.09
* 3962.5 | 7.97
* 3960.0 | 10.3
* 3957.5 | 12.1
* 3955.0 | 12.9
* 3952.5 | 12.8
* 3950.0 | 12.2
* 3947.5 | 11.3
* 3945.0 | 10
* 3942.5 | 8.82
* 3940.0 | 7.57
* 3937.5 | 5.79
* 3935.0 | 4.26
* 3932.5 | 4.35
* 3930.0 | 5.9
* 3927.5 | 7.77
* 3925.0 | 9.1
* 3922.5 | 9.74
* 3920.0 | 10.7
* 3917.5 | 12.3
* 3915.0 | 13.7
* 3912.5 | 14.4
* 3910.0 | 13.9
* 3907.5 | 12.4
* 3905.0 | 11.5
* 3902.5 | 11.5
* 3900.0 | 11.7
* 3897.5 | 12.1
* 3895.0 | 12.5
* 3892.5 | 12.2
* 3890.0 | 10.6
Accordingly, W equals 2.1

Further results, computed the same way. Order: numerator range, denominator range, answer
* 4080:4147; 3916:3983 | 2.06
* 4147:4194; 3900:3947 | 2.05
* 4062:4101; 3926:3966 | 2.10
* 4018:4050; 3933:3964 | 1.81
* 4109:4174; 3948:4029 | 1.37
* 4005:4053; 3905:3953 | 1.79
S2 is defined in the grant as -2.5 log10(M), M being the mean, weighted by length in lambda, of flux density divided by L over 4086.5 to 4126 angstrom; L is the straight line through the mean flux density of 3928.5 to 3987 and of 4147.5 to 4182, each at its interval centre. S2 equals -0.17 mag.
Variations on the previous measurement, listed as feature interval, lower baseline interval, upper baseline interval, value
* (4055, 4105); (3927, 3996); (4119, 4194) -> -0.15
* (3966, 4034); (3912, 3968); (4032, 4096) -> -0.16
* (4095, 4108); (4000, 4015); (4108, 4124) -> 0.10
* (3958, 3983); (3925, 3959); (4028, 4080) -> 0.13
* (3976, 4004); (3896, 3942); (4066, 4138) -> -0.22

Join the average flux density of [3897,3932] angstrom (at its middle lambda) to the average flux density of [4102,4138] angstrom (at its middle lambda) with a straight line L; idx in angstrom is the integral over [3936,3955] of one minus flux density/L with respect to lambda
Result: 3.5 angstrom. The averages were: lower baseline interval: 11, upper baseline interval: 18.1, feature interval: 9.92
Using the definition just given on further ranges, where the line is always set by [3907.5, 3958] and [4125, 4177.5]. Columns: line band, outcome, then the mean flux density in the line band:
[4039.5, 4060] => -3.22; 16.3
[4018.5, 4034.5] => -4.42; 16.9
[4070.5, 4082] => -1.57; 17.1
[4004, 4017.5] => -4.67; 17.1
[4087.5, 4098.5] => -1.85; 18.2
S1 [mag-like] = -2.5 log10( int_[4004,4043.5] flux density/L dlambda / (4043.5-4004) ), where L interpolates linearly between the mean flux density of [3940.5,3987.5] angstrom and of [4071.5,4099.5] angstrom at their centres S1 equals -0.19 mag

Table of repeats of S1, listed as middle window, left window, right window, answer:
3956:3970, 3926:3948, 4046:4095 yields 0.105 mag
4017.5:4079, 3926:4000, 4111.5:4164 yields -0.162 mag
